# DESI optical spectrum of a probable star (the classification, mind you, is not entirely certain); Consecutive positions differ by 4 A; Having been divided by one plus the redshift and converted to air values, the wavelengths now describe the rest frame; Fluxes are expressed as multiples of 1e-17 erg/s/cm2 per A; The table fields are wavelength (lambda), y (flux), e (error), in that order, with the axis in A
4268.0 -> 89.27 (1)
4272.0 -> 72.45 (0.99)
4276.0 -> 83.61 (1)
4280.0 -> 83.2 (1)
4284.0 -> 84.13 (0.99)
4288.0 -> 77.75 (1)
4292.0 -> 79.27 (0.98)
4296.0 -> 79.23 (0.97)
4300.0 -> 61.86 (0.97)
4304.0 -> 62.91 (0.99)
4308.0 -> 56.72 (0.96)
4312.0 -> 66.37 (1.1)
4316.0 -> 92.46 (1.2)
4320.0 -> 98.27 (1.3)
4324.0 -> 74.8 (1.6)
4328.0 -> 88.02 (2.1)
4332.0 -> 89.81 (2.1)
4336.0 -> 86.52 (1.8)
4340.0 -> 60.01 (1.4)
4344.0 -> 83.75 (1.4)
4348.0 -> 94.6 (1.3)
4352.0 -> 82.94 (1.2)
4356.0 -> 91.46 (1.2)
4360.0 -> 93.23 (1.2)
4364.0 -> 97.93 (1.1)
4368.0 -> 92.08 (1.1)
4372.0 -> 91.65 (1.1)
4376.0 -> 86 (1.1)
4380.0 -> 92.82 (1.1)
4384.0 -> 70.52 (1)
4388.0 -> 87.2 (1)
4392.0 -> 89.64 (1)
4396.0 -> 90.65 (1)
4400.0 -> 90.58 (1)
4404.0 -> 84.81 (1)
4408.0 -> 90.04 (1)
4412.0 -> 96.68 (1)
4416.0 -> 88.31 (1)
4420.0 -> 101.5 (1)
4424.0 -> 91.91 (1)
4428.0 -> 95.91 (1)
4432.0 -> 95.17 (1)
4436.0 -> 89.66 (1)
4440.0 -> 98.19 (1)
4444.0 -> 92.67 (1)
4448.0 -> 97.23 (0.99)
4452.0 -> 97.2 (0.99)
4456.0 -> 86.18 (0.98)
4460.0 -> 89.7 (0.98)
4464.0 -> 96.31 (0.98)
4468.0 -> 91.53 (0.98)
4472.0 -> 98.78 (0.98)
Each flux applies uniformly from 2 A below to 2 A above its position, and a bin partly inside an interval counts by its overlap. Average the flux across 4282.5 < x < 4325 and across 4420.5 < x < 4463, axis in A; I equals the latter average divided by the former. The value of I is 1.24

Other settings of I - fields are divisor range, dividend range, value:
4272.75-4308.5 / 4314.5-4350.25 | 1.14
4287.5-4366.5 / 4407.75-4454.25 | 1.17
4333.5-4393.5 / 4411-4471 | 1.08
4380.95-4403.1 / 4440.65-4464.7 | 1.09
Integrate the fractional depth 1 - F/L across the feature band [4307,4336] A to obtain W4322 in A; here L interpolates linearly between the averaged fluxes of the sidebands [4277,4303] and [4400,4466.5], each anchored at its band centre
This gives -0.5 A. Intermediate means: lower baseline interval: 77.2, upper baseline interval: 93.1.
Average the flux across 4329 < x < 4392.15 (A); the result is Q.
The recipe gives 86.8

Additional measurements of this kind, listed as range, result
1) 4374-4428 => 89.5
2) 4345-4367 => 91.7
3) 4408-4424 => 94.4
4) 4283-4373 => 81.9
